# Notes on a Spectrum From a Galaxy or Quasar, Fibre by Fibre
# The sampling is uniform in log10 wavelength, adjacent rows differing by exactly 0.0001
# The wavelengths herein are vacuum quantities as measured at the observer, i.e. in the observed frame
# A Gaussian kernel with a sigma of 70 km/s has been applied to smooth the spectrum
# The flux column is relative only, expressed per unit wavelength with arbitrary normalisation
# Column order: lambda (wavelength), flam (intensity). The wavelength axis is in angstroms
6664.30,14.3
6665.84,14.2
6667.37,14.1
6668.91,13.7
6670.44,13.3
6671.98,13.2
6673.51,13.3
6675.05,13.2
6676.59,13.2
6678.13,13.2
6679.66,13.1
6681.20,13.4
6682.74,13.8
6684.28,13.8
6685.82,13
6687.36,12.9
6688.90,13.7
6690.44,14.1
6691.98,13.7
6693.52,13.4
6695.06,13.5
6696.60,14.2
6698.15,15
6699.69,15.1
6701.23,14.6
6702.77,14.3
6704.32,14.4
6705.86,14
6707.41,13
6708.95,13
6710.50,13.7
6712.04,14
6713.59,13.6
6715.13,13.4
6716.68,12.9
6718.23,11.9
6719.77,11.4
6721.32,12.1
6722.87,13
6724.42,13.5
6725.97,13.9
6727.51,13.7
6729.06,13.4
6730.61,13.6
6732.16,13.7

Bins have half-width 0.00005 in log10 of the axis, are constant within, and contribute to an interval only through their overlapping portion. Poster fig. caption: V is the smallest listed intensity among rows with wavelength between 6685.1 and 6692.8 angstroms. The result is 12.9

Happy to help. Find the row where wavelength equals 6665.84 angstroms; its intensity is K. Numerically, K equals 14.2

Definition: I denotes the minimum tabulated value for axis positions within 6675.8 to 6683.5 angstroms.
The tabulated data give 13.1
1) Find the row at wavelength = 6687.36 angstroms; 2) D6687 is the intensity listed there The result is 12.9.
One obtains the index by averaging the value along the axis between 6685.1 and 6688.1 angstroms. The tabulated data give 12.9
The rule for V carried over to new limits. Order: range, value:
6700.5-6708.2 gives 13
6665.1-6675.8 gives 13.2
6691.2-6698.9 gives 13.4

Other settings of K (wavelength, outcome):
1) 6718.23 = 11.9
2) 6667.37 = 14.1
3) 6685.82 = 13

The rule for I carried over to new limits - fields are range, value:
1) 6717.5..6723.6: 11.4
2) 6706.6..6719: 11.9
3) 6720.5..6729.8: 12.1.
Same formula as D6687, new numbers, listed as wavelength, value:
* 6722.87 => 13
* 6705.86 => 14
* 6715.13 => 13.4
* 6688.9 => 13.7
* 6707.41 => 13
